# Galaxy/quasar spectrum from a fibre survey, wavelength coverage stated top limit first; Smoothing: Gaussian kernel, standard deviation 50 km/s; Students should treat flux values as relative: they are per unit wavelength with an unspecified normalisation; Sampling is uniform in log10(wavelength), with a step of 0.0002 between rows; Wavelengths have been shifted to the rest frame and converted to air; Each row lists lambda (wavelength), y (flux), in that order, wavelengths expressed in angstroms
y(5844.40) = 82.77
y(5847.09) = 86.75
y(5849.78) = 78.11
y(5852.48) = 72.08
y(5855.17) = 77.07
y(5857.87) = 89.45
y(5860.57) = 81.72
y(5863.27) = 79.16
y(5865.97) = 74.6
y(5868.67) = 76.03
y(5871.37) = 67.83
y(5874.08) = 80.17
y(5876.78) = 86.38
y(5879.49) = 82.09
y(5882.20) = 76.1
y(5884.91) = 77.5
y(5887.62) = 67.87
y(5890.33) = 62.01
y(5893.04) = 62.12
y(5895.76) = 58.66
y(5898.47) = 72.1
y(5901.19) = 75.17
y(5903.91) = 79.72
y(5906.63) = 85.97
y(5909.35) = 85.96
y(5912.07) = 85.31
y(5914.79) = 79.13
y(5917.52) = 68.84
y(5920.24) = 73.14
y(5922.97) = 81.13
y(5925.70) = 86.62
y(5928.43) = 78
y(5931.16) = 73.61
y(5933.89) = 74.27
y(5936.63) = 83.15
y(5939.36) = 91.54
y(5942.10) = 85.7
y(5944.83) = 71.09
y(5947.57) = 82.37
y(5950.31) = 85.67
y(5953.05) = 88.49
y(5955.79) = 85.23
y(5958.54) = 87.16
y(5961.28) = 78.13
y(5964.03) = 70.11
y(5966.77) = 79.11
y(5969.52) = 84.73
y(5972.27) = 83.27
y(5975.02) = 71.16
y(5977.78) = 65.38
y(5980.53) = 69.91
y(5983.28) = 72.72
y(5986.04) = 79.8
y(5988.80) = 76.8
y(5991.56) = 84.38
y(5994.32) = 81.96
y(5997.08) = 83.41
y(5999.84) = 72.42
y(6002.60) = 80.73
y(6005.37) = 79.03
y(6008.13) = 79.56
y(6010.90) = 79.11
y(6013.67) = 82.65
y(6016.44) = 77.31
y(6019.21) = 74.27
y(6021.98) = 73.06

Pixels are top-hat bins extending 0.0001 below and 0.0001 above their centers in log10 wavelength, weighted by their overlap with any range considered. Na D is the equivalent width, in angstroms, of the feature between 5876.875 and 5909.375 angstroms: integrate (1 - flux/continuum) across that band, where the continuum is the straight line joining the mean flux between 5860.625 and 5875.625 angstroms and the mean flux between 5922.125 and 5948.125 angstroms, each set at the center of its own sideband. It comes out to 1.7 angstroms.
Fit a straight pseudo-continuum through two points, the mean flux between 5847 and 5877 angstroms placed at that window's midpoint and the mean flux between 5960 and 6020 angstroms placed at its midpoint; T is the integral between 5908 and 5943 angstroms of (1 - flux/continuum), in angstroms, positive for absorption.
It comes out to -1.1 angstroms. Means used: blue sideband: 78.5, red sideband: 77.6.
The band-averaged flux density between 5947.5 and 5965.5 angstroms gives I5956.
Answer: 82.5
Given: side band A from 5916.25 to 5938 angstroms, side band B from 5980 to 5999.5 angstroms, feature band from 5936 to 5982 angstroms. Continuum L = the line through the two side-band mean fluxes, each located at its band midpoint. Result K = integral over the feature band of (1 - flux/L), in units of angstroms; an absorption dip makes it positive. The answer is -1.25 angstroms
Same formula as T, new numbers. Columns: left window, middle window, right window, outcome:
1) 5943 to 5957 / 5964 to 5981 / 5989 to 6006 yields 1.26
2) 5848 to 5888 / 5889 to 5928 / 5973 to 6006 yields 1.03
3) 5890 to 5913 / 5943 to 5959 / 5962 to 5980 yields -1.71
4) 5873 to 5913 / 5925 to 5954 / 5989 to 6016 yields -1.53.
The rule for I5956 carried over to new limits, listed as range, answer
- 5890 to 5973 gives 78.8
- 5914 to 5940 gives 78.6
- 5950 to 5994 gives 78.8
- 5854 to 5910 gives 75.9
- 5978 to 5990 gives 73.9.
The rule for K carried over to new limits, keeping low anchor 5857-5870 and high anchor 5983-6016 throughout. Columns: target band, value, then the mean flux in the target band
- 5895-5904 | 1.0 angstroms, 71.1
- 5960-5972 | 0.2 angstroms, 78.5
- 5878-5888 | 0.4 angstroms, 76.8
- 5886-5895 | 1.8 angstroms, 64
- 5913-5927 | 0.3 angstroms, 78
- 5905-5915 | -0.6 angstroms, 84.6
